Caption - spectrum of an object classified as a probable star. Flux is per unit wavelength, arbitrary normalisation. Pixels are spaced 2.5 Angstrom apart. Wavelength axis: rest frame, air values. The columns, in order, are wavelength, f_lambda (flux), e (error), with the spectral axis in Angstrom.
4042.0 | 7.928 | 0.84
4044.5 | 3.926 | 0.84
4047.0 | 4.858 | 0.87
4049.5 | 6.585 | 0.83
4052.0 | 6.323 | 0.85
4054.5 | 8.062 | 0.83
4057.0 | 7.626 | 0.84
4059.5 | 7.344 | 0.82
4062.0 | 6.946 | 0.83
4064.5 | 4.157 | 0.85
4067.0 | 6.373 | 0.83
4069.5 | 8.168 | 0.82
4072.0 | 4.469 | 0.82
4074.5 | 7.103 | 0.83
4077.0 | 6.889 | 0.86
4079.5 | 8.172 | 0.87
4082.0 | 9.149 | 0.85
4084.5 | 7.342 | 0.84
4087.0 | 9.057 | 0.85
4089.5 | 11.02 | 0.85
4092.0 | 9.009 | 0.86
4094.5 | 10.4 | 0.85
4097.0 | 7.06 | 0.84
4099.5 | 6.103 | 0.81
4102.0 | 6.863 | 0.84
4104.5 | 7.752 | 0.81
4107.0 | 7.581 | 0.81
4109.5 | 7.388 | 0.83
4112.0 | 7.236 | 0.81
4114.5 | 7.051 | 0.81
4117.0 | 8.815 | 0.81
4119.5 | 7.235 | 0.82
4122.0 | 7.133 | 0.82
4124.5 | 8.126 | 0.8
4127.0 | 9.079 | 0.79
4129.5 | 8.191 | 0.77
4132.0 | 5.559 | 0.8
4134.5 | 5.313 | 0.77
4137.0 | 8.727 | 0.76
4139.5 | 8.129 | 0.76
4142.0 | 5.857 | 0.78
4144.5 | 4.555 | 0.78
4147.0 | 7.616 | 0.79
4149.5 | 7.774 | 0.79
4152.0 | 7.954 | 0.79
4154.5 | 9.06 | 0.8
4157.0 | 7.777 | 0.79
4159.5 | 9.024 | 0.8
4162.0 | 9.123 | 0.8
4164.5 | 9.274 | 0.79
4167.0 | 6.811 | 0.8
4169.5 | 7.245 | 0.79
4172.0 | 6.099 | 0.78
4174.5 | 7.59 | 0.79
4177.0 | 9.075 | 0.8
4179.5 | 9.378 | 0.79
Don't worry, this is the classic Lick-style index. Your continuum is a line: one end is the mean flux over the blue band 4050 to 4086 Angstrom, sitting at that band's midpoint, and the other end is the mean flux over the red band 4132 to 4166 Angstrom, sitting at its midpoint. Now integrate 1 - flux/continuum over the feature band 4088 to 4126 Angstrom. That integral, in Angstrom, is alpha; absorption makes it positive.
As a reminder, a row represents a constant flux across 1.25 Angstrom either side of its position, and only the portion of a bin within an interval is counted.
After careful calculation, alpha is -3.3 Angstrom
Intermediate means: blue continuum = 7.01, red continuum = 7.62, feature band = 7.93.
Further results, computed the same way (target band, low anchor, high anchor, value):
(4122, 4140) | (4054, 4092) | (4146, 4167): 1.2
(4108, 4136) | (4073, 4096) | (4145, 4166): 3.5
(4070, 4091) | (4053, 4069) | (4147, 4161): -2.3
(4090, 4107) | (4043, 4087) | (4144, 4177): -2.1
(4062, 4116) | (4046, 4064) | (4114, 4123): -2.4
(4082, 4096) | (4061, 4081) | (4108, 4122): -4.7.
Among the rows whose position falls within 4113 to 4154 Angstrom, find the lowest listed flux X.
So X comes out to 4.555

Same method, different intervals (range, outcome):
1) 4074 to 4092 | 6.889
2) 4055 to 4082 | 4.157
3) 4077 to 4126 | 6.103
